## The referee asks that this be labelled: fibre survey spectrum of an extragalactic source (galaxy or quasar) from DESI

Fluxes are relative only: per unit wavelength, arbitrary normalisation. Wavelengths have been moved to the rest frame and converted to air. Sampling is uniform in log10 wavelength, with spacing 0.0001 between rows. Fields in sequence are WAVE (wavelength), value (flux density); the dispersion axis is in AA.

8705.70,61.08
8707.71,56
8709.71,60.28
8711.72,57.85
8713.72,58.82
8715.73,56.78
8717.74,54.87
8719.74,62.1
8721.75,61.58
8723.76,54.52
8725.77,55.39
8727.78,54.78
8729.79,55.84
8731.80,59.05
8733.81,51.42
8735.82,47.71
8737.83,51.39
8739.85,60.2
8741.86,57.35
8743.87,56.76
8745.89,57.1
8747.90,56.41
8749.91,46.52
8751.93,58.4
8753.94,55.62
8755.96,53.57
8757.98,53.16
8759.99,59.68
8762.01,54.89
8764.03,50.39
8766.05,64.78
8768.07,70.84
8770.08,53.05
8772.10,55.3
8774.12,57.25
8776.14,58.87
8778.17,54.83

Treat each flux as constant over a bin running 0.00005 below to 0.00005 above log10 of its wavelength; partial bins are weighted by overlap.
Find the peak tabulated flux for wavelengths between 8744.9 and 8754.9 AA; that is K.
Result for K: 58.4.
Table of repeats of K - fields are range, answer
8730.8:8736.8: 59.05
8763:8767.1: 64.78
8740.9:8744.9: 57.35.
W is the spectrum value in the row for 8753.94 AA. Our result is 55.62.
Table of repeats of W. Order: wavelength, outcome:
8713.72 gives 58.82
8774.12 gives 57.25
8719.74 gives 62.1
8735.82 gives 47.71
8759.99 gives 59.68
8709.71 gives 60.28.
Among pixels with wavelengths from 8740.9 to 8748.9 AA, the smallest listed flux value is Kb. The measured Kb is 56.41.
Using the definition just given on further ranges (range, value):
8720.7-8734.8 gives 51.42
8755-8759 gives 53.16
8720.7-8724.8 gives 54.52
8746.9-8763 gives 46.52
